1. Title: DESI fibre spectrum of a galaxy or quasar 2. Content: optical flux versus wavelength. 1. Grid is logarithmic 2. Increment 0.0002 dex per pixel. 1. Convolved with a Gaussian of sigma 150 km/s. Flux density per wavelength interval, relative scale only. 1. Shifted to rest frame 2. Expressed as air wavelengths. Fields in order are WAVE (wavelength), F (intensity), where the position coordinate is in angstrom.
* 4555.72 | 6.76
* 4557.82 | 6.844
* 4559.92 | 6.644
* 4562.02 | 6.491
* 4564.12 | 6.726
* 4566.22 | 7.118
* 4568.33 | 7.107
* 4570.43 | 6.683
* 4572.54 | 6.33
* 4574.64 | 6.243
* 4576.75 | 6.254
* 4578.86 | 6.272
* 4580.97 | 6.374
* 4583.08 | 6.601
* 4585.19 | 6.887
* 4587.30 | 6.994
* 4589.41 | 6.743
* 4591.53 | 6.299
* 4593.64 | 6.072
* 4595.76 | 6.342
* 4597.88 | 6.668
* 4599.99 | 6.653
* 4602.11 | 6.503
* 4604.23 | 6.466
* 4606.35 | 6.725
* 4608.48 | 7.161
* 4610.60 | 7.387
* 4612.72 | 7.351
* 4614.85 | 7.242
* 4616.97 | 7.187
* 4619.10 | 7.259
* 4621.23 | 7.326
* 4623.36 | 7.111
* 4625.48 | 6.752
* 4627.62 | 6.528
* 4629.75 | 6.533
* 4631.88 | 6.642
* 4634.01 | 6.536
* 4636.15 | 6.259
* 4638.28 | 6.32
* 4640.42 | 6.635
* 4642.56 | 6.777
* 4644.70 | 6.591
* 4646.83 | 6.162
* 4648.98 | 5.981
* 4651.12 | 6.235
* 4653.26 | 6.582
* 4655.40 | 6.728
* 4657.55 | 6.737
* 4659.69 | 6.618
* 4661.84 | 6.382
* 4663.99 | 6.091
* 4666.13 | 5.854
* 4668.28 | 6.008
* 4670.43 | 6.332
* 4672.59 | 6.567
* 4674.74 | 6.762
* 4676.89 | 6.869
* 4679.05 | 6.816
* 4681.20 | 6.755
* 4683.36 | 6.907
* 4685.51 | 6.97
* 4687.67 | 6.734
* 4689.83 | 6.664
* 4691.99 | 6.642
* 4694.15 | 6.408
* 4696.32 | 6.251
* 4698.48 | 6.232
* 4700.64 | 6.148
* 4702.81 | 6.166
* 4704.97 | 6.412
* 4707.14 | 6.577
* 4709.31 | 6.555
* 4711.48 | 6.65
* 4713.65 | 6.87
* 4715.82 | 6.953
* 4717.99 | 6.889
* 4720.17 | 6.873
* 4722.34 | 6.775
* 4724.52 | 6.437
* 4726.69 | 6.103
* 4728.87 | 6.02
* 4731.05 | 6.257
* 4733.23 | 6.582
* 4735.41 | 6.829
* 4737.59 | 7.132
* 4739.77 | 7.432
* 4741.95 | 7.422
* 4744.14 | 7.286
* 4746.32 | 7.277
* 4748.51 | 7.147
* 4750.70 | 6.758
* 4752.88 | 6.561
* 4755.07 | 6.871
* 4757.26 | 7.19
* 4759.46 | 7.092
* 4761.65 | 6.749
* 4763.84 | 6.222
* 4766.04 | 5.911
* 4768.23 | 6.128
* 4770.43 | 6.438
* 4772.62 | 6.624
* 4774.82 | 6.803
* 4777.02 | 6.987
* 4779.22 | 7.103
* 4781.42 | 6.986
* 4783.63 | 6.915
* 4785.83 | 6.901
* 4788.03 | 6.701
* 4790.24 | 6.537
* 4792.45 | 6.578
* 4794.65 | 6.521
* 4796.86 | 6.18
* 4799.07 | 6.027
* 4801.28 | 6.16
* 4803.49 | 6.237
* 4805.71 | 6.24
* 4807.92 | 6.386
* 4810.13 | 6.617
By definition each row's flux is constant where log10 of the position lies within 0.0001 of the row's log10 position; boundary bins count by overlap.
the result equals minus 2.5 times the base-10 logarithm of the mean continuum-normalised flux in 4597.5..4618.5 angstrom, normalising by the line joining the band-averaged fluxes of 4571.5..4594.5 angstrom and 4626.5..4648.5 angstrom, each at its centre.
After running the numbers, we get -0.077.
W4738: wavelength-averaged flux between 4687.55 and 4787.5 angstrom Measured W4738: 6.7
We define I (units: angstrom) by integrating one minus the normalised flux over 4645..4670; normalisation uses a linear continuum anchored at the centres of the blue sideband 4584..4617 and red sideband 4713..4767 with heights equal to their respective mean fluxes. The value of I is 1.7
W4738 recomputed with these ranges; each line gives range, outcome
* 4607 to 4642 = 6.88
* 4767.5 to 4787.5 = 6.78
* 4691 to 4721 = 6.54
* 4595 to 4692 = 6.66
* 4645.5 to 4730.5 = 6.5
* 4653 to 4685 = 6.54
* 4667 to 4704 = 6.54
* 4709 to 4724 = 6.79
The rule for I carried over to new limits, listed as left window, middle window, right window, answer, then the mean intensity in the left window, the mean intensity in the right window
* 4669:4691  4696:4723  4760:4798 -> 0.48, 6.72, 6.61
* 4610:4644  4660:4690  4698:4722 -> 0.68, 6.85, 6.59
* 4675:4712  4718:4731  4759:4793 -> 0.28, 6.58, 6.66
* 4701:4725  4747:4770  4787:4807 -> -0.65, 6.64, 6.35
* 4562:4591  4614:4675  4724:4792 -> 0.95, 6.63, 6.76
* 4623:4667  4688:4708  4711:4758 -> 0.86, 6.47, 6.83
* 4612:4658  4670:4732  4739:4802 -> 1.32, 6.7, 6.74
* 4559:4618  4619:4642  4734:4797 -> 0.10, 6.7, 6.81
